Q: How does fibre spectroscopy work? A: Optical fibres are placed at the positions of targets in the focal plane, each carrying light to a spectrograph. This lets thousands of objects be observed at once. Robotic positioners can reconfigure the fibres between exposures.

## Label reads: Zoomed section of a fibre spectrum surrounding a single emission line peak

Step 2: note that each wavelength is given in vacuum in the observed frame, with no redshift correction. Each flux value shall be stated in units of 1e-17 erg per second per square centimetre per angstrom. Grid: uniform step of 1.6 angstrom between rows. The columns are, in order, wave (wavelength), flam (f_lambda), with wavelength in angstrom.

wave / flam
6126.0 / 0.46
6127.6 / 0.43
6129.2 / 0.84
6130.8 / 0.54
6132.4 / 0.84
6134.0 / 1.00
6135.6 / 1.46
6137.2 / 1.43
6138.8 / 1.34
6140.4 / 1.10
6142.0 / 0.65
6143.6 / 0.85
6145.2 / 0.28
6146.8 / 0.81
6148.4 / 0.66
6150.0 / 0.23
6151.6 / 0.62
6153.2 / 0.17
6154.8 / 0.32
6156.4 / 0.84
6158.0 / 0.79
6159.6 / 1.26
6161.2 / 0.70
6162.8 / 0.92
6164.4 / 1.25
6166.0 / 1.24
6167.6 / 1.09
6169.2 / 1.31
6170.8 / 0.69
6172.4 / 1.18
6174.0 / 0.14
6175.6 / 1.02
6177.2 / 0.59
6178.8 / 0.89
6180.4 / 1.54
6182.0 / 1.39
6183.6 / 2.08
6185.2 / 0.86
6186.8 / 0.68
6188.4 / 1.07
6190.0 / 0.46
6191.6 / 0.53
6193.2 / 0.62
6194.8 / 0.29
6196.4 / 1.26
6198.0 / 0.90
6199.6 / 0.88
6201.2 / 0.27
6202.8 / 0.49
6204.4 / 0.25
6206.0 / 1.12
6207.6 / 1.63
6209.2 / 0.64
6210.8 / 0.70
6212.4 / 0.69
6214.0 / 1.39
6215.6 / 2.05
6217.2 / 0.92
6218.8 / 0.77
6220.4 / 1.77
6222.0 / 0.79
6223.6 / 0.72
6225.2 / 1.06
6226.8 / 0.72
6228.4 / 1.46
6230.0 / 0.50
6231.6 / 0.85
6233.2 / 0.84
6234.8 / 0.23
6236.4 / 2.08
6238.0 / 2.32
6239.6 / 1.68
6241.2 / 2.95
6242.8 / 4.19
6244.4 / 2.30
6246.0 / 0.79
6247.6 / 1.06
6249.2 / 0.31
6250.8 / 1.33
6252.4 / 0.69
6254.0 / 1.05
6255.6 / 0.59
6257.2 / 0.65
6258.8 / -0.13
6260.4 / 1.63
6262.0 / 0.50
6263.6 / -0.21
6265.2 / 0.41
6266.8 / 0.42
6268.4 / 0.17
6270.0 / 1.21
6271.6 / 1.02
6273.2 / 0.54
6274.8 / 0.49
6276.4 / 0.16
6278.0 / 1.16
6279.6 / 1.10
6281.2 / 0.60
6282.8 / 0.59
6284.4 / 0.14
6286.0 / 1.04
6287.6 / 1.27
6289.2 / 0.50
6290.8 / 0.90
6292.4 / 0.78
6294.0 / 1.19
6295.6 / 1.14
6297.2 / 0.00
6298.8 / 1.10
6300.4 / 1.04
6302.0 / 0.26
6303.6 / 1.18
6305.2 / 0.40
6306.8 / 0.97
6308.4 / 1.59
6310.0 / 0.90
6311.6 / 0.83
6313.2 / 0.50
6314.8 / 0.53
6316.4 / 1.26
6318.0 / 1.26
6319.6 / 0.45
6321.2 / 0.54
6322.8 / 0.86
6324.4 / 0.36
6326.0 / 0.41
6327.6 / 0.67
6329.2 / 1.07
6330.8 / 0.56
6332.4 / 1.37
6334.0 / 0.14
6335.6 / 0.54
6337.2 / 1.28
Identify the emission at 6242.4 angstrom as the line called [O III] 5007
